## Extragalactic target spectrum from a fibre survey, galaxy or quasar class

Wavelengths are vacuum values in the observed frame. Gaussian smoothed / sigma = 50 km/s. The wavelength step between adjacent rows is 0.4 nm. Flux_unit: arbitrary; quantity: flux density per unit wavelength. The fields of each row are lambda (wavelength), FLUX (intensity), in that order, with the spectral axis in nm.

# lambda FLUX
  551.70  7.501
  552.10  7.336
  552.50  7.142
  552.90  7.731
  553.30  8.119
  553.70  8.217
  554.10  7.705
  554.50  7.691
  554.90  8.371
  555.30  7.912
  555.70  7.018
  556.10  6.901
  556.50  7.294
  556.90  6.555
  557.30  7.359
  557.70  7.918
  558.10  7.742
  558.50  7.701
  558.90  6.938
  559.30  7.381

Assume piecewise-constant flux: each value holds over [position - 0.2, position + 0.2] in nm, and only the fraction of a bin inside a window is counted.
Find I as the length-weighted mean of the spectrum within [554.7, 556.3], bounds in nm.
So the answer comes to 7.55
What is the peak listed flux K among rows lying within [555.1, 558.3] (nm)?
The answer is 7.918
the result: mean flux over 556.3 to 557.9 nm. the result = 7.28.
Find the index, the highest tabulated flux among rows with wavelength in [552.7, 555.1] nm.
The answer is 8.371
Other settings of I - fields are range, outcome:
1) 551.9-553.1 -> 7.4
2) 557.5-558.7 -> 7.79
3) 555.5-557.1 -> 6.94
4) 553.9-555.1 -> 7.92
